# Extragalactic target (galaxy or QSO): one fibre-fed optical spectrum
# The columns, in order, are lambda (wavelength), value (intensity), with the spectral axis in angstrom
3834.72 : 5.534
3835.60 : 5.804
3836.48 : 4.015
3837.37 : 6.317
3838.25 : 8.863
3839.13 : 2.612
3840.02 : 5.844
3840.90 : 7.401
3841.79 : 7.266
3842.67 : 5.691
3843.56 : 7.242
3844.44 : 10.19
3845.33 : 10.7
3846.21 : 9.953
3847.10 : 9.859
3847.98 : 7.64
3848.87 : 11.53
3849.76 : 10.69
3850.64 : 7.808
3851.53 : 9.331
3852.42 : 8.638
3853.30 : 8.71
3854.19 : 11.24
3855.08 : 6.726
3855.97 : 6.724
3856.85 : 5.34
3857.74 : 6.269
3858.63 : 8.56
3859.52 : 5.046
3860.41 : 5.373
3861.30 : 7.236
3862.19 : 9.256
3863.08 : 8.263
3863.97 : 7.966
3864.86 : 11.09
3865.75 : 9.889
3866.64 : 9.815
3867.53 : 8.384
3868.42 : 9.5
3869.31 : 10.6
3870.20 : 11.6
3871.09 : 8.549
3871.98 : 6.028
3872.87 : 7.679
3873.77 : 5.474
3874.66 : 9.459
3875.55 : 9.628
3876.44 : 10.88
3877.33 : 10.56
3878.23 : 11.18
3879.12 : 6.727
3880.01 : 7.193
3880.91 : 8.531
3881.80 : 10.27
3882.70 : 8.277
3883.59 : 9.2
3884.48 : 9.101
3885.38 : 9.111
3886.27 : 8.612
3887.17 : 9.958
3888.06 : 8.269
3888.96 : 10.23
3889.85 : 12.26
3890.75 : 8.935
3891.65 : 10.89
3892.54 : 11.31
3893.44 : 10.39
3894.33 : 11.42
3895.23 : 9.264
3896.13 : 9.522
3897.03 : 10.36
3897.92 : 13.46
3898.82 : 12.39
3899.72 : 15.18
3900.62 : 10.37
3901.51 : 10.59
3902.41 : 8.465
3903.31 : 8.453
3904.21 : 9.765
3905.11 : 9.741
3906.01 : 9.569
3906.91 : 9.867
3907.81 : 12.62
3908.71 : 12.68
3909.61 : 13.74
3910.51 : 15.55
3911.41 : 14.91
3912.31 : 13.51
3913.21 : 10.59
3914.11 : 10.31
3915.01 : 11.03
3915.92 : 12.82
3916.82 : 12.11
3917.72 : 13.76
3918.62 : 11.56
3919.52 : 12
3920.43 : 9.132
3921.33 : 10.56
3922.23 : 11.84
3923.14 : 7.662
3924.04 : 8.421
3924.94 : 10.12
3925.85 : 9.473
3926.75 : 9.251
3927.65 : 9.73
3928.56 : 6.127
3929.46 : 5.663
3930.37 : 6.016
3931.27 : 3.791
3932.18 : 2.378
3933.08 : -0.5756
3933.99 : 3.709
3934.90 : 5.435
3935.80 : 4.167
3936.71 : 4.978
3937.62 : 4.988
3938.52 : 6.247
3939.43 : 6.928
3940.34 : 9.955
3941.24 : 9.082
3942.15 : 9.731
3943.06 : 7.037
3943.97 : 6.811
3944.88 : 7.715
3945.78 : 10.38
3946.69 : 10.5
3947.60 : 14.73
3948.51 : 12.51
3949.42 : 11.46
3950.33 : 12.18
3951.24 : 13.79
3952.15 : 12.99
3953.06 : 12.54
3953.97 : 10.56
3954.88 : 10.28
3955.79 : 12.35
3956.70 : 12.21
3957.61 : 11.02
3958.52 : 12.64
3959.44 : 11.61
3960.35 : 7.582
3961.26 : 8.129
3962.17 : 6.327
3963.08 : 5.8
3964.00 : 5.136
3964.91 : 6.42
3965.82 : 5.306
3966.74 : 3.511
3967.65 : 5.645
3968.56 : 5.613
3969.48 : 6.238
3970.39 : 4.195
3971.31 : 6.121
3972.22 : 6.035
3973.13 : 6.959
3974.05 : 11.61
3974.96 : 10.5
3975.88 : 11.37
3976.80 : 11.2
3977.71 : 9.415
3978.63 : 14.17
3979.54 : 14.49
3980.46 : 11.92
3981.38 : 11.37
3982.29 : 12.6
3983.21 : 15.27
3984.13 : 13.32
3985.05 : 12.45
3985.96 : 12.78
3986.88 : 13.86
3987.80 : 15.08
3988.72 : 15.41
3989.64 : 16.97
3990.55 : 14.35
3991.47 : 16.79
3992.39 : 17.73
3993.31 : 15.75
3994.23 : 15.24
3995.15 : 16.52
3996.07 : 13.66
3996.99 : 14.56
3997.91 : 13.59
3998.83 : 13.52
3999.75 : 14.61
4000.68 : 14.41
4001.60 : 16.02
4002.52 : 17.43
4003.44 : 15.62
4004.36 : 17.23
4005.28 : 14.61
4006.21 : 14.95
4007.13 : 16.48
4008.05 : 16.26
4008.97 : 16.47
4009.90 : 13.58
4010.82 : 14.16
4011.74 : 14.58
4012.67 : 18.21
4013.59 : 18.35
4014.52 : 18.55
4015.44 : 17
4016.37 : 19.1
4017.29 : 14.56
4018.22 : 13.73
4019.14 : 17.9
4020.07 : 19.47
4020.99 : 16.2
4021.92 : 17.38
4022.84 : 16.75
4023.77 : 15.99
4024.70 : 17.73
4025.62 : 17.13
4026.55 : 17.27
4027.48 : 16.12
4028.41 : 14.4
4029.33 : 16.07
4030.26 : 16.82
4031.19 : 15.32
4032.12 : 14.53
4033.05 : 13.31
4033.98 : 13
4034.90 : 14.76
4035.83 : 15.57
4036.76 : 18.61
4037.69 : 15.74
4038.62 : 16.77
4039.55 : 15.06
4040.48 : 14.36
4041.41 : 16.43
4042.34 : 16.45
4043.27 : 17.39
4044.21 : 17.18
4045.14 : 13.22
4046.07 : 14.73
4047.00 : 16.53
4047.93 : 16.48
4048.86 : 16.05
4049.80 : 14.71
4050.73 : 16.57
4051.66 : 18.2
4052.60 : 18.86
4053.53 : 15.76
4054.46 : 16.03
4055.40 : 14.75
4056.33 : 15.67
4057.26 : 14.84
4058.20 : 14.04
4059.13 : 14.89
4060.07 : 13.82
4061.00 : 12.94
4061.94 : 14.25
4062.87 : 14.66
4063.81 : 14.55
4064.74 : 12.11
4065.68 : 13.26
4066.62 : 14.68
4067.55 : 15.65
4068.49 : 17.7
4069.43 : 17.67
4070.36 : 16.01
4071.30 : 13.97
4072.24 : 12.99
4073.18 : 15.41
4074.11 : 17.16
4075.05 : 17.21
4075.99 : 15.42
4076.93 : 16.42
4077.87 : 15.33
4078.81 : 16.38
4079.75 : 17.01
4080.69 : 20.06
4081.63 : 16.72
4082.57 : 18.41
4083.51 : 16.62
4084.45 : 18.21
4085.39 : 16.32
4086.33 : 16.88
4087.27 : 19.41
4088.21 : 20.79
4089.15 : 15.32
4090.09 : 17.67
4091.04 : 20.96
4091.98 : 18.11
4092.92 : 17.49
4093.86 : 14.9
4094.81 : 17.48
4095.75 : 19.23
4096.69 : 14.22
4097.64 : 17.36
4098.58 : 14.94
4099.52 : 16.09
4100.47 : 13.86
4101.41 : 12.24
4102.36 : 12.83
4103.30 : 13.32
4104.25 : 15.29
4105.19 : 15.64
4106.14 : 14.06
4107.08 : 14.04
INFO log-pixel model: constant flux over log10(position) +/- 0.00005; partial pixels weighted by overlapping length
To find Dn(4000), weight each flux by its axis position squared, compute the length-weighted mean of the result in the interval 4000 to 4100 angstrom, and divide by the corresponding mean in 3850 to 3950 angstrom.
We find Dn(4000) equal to 1.89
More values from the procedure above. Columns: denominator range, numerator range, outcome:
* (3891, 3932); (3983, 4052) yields 1.58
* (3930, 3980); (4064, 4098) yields 2.11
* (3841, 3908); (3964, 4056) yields 1.67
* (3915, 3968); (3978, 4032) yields 1.84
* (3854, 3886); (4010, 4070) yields 2.03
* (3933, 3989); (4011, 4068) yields 1.73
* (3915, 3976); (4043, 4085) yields 1.96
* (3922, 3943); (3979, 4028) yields 2.41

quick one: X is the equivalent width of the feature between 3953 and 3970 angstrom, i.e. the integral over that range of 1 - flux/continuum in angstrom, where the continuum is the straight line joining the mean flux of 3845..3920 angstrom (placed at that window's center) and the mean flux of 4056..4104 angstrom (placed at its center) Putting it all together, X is 5.6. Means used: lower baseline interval 9.86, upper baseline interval 15.9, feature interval 8.25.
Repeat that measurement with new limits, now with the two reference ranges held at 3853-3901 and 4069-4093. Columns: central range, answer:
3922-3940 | 8.0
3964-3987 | 6.2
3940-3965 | 4.1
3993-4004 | -0.9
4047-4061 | 0.3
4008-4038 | -2.8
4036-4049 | -0.4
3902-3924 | -1.4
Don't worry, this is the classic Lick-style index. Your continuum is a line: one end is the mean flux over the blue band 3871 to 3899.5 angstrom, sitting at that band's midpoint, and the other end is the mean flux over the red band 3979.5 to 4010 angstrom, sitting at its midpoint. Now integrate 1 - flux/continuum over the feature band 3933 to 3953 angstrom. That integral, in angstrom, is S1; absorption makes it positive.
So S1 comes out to 6.13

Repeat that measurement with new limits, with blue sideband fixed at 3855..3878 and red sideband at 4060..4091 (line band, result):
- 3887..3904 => -2.1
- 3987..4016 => -5.0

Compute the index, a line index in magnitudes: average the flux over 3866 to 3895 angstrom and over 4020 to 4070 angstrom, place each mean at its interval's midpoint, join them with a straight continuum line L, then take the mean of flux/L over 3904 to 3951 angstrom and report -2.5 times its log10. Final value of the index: 0.188 mag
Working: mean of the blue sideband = 9.38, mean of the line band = 9.33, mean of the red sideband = 15.7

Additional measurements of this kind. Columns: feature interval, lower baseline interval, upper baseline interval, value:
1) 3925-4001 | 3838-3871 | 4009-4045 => 0.32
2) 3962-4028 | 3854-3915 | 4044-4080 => 0.00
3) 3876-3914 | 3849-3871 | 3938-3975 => -0.21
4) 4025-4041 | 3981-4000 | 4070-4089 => 0.00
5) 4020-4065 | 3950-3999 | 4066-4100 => -0.07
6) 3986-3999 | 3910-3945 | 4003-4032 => -0.07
